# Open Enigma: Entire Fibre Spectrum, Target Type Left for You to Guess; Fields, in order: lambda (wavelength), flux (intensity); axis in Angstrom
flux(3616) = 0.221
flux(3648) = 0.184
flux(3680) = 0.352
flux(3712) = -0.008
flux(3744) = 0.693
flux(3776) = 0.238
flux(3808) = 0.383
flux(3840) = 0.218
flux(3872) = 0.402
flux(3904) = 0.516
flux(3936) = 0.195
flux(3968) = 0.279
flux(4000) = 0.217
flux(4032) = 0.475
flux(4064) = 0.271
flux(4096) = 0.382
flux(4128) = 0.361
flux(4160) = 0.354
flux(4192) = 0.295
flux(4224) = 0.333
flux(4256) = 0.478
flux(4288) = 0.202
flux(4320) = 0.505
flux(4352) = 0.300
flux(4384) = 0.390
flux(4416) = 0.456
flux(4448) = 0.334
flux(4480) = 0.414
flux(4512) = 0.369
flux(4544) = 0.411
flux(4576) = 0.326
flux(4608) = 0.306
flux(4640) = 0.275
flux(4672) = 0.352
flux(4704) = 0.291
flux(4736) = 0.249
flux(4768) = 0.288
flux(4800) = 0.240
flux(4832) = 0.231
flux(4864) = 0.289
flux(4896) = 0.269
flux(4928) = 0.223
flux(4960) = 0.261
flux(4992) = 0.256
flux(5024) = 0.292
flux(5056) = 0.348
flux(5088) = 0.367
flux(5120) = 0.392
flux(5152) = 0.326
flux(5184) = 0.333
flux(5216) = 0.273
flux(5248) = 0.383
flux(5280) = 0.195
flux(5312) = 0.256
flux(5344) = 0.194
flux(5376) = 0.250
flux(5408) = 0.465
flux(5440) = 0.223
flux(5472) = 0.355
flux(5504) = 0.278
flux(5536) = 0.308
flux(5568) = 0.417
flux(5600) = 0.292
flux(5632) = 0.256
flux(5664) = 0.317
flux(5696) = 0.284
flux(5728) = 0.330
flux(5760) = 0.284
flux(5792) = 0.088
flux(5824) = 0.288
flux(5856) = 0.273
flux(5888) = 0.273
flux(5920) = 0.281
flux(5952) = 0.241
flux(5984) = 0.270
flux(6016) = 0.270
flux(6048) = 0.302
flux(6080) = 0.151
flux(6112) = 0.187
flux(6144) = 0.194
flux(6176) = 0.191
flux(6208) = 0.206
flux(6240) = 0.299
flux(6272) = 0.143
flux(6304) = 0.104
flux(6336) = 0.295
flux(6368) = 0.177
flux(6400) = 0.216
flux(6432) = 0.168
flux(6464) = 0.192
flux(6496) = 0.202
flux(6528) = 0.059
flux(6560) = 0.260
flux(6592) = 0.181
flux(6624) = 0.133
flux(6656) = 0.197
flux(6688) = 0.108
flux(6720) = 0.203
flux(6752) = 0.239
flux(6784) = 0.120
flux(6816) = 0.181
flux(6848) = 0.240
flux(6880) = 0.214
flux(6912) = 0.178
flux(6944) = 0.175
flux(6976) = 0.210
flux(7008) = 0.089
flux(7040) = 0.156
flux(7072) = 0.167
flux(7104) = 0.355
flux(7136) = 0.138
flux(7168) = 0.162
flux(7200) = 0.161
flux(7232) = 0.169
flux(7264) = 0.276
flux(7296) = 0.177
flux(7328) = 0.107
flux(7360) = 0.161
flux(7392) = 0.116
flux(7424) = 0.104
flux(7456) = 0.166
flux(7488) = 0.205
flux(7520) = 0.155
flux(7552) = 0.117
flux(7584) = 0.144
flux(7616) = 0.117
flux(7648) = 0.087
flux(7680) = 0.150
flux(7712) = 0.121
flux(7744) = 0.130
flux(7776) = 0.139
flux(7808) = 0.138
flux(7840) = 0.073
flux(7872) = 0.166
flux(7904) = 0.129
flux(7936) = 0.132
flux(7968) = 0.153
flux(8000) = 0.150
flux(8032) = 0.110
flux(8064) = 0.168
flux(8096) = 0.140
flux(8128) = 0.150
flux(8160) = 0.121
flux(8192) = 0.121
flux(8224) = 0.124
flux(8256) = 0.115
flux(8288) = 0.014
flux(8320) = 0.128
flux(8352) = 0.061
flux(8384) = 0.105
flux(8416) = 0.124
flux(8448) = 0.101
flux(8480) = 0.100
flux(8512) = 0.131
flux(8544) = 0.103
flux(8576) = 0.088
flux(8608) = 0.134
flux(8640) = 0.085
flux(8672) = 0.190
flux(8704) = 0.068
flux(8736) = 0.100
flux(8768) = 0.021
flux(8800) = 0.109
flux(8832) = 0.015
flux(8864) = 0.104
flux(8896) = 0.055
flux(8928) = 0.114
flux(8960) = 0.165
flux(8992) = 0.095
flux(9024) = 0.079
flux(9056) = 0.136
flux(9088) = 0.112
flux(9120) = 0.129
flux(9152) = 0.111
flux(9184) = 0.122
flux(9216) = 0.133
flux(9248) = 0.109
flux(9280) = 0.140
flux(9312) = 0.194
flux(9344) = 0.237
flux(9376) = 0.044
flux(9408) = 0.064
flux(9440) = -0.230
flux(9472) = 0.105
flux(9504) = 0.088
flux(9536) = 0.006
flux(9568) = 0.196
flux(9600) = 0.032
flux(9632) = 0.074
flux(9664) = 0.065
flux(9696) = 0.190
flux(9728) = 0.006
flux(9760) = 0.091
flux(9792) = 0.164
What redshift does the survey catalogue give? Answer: 0.082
